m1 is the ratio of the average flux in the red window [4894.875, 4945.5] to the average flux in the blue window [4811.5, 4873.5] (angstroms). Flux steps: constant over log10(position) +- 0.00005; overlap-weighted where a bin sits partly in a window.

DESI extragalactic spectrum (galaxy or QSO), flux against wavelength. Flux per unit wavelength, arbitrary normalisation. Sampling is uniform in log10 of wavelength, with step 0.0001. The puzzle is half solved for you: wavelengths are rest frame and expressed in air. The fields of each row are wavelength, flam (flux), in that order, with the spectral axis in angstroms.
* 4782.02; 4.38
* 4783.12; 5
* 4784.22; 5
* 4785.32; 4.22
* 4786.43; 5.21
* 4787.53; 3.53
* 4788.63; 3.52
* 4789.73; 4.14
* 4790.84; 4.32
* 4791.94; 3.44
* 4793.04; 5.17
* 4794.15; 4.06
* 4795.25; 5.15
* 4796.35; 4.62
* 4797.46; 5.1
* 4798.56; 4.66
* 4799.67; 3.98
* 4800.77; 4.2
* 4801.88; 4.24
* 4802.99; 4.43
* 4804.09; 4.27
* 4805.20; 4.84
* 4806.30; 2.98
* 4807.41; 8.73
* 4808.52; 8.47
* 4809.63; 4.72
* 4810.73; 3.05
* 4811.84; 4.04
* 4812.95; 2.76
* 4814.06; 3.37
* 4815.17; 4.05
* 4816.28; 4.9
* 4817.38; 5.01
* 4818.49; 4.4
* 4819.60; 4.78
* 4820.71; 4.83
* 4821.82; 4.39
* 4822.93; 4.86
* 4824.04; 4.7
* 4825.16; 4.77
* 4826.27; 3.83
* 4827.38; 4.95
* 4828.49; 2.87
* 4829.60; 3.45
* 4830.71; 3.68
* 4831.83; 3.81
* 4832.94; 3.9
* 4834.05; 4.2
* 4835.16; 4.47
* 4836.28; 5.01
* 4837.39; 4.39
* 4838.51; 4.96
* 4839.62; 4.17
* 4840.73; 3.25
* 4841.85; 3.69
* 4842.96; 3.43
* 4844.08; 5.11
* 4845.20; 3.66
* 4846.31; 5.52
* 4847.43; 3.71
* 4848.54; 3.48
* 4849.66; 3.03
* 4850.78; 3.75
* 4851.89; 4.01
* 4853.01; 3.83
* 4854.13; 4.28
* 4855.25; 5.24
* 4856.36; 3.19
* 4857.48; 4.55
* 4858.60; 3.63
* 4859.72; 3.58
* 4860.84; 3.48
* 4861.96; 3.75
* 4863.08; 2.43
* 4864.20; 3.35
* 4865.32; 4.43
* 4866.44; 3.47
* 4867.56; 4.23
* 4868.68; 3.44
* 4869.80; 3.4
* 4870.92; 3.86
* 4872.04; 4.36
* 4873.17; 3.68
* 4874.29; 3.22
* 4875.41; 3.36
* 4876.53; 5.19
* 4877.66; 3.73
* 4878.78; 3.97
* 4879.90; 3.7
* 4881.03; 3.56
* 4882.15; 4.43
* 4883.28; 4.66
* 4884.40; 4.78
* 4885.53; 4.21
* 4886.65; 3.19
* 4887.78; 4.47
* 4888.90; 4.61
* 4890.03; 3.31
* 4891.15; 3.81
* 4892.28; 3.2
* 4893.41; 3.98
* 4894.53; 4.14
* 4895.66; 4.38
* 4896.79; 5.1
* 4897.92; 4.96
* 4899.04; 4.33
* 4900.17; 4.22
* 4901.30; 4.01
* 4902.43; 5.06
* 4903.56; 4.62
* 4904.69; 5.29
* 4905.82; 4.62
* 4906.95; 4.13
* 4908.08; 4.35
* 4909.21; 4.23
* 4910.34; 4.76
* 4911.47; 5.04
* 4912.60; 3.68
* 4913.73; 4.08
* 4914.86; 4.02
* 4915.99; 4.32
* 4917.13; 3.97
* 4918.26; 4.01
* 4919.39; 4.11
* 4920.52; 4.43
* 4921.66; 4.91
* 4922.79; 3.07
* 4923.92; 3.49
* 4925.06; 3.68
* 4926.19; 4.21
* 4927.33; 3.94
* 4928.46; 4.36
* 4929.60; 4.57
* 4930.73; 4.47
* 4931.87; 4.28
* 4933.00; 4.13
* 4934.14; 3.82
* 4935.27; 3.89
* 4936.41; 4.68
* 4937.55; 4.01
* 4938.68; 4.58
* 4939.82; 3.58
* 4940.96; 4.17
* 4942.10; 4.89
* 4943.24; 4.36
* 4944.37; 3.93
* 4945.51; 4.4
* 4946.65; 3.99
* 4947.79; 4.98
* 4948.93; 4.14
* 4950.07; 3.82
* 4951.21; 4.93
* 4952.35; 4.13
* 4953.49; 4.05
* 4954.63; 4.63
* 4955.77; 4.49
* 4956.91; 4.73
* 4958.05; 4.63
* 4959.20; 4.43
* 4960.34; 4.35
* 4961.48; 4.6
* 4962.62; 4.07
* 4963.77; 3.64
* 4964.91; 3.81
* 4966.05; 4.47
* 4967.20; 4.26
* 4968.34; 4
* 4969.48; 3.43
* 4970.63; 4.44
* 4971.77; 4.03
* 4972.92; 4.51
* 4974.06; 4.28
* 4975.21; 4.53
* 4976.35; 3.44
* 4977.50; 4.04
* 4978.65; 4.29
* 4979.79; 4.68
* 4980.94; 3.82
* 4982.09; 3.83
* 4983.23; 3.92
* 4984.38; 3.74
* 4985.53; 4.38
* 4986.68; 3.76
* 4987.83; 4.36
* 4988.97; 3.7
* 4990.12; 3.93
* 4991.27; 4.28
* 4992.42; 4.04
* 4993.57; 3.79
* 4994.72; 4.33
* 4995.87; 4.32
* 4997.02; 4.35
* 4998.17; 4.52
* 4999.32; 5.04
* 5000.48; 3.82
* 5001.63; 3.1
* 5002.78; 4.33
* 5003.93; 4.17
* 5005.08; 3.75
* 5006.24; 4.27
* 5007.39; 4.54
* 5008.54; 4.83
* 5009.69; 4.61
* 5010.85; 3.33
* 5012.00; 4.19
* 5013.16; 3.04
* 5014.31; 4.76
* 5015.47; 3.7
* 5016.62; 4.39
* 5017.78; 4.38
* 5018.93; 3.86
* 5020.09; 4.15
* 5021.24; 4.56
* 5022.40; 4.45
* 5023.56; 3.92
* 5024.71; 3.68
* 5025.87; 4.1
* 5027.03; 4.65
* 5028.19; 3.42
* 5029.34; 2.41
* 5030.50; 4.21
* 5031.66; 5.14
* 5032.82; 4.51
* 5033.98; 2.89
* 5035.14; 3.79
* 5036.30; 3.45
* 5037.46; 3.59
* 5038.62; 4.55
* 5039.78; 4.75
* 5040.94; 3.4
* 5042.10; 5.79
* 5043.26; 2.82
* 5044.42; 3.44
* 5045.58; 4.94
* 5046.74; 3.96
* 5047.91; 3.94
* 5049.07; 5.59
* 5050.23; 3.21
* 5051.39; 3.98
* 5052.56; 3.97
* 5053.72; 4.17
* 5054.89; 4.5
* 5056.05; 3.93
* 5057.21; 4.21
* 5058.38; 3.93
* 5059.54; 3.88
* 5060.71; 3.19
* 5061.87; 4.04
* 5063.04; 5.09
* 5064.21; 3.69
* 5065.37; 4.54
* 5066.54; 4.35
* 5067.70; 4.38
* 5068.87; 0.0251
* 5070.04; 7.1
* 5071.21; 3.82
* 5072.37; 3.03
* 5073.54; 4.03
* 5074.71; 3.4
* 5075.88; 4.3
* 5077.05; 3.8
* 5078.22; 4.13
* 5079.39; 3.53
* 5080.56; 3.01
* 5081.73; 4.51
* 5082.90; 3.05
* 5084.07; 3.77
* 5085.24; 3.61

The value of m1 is 1.07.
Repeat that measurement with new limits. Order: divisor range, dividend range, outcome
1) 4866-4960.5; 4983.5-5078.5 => 0.97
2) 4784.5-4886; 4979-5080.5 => 0.96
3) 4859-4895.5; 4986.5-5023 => 1.08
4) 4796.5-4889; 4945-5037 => 0.99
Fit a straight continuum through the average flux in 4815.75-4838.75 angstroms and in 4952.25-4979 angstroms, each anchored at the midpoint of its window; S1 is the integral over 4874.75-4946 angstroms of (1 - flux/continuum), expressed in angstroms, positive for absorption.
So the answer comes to 1.20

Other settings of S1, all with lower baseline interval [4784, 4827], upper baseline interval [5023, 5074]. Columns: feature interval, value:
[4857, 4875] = 3.0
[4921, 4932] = 0.4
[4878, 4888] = 0.6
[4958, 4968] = -0.1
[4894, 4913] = -1.0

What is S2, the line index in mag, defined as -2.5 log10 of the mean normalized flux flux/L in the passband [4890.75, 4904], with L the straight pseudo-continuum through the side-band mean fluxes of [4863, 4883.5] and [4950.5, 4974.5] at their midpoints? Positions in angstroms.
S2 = -0.10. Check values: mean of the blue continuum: 3.83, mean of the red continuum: 4.28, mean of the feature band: 4.32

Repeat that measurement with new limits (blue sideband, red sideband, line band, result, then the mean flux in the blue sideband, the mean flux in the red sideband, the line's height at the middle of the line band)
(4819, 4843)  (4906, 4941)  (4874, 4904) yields 0.006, 4.22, 4.17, 4.18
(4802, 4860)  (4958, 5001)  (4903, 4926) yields -0.008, 4.29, 4.15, 4.21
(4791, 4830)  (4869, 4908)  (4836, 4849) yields 0.047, 4.52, 4.16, 4.37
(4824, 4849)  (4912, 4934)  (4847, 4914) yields 0.016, 4.12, 4.09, 4.1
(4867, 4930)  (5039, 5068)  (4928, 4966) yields -0.037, 4.15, 4.15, 4.15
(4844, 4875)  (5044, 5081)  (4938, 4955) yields -0.109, 3.82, 3.98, 3.89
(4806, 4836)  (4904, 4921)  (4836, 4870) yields 0.131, 4.46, 4.34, 4.42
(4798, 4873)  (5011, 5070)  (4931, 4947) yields -0.028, 4.18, 4.01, 4.1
